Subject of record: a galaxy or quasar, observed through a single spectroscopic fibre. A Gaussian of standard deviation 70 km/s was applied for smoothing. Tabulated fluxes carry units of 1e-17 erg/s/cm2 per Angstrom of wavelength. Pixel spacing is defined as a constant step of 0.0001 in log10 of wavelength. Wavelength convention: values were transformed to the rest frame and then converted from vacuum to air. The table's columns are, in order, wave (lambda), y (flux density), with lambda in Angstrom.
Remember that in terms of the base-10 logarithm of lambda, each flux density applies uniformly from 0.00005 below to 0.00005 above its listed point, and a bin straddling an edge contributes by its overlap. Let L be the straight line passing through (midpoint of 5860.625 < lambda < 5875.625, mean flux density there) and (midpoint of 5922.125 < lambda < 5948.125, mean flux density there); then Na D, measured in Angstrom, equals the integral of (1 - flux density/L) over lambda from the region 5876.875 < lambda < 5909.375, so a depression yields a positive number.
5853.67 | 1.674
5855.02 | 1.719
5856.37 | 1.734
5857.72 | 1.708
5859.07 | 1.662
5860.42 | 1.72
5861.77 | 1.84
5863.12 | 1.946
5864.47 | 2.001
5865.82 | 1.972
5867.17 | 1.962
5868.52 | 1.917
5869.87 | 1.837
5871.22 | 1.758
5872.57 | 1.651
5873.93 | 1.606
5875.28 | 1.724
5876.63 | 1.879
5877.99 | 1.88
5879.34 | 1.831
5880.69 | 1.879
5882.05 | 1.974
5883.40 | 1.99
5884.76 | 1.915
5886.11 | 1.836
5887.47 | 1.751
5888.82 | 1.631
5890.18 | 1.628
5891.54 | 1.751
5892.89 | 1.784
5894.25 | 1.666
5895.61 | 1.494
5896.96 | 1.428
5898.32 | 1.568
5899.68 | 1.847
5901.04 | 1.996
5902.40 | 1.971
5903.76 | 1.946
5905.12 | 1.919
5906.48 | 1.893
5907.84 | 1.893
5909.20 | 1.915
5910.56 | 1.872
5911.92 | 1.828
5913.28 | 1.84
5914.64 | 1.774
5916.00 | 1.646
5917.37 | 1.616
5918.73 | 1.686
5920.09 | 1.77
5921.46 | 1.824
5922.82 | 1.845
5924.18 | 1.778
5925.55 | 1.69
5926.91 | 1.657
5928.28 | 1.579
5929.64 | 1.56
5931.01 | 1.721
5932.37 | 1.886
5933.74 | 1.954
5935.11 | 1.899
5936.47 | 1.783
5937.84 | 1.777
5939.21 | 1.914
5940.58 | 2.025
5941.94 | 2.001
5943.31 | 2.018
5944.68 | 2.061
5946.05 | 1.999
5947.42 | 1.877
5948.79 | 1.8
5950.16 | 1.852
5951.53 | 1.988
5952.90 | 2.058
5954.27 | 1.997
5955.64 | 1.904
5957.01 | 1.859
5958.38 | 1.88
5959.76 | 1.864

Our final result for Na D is 0.57 Angstrom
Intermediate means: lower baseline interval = 1.84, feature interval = 1.81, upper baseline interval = 1.84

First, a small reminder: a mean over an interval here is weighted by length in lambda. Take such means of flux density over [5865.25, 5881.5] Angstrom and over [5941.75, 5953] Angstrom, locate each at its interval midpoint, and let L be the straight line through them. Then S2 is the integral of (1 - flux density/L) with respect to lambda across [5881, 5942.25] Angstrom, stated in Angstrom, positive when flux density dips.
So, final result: 3.2 Angstrom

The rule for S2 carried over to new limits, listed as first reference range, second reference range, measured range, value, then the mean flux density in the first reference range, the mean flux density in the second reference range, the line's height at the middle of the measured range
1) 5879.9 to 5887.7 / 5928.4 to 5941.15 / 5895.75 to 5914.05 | 0.36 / 1.9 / 1.82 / 1.87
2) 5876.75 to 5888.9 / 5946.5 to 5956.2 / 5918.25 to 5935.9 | 1.36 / 1.87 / 1.93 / 1.91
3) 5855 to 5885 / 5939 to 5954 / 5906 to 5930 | 1.94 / 1.83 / 1.97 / 1.92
